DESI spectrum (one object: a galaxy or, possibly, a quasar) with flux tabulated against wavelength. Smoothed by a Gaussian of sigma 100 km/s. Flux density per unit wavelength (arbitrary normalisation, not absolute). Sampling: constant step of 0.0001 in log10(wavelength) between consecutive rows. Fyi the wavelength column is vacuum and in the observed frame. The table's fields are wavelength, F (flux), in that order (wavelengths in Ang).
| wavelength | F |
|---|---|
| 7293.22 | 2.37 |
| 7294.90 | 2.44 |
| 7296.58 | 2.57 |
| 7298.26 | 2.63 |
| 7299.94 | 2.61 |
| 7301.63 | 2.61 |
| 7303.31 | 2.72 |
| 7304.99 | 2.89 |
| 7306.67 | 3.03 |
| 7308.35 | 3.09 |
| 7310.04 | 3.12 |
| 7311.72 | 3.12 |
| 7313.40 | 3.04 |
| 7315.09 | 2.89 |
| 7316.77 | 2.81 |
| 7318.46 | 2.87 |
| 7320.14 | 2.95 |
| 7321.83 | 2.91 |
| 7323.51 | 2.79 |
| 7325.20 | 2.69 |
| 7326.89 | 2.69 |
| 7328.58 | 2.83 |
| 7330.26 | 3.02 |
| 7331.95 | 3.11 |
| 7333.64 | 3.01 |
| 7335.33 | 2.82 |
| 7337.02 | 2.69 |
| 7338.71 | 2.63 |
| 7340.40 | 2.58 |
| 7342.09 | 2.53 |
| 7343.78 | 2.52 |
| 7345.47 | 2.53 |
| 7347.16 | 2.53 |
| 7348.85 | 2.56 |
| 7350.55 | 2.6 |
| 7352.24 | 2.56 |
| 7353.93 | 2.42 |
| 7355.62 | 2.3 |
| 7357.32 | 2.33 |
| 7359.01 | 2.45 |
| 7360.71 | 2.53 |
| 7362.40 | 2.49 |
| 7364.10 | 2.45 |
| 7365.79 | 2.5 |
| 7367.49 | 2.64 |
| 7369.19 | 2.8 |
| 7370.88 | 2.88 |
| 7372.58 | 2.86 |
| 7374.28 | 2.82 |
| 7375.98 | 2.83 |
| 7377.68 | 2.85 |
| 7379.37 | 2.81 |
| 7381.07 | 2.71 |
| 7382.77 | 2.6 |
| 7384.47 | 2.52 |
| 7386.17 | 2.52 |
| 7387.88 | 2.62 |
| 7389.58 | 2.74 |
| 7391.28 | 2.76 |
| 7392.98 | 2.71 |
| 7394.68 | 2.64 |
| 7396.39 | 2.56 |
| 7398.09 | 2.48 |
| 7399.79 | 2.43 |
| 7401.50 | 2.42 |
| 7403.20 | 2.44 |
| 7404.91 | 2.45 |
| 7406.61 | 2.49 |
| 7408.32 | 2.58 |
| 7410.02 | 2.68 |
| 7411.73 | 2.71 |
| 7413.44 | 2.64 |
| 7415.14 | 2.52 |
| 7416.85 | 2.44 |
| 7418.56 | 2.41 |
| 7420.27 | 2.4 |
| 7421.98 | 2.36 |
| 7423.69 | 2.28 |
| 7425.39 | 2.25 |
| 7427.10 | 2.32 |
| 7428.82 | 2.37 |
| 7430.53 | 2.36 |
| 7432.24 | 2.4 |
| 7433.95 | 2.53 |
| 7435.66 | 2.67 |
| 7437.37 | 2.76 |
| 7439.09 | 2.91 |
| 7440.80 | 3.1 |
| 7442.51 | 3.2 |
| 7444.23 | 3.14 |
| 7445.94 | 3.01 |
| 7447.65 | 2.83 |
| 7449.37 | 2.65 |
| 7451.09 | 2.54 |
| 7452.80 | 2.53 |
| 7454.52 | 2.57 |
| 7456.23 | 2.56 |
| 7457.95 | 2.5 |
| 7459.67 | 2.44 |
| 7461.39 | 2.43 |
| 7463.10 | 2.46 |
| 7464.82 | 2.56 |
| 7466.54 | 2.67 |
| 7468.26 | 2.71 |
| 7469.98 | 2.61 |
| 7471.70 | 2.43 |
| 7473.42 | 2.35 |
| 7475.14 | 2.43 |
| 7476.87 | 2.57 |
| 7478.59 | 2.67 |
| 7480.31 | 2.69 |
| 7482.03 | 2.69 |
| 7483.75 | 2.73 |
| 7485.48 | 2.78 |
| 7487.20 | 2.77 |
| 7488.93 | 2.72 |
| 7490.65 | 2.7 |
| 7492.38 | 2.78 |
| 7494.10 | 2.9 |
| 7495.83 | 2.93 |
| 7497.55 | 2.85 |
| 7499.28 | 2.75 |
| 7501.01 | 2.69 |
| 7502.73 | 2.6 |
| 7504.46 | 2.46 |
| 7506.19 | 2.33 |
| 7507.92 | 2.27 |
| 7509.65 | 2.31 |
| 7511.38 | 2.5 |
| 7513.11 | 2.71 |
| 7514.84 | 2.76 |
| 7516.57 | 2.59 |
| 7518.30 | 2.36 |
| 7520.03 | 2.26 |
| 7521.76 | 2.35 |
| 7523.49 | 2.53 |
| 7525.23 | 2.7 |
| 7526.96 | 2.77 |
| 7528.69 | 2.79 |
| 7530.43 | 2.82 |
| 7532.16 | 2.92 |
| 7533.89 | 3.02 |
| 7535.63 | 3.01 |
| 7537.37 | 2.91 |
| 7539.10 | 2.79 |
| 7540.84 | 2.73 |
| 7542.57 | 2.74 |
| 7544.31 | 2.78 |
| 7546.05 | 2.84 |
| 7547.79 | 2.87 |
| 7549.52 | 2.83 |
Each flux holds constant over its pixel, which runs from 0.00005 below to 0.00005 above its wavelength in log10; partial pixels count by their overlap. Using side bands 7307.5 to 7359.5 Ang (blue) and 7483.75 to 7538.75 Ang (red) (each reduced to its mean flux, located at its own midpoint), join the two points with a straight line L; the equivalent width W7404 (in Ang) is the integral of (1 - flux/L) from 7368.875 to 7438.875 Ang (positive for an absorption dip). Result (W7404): 3.6 Ang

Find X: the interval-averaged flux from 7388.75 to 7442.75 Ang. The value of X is 2.56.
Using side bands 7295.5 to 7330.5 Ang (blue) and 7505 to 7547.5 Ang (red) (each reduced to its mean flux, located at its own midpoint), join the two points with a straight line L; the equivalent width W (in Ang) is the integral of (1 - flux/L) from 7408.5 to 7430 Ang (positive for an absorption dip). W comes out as 2.4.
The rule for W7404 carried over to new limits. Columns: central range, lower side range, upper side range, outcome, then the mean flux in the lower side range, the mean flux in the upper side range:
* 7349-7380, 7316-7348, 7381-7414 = 0.65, 2.76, 2.58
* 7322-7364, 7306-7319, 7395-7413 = 3.09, 3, 2.53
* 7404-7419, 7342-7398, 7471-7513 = 0.37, 2.61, 2.62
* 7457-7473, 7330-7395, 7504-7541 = 0.66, 2.65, 2.63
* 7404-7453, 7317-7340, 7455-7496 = 1.56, 2.84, 2.62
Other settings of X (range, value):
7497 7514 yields 2.54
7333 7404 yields 2.61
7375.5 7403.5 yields 2.63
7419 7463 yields 2.6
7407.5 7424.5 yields 2.5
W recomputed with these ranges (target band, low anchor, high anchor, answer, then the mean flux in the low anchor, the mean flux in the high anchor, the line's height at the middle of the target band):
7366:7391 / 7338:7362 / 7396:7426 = -2.33 Ang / 2.5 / 2.48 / 2.49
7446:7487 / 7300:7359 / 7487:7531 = 0.87 Ang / 2.75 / 2.62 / 2.65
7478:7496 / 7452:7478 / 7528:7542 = -0.84 Ang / 2.52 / 2.87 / 2.63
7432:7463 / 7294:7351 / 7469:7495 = -0.32 Ang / 2.78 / 2.65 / 2.68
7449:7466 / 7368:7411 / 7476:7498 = 1.23 Ang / 2.65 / 2.75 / 2.72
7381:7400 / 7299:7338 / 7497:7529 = 1.03 Ang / 2.88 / 2.55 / 2.76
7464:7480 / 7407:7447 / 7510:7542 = 0.52 Ang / 2.61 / 2.69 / 2.65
